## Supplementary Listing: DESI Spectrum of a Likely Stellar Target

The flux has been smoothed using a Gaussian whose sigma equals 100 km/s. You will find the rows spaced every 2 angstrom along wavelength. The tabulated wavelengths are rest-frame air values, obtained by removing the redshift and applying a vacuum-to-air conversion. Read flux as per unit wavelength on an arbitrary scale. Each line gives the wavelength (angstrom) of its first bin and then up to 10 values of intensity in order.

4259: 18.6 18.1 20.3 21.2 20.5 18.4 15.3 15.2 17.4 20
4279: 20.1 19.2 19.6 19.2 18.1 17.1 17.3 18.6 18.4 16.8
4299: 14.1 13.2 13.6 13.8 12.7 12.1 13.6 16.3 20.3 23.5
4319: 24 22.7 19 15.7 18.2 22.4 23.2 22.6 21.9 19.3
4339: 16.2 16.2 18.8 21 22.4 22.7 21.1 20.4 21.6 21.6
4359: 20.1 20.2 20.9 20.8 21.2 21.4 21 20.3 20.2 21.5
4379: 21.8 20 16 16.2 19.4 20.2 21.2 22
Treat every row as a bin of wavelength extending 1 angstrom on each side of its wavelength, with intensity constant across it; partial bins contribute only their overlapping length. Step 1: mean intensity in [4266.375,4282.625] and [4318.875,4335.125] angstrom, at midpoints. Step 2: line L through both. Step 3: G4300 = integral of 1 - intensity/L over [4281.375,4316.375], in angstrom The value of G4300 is 5.6 angstrom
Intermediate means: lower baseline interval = 18.3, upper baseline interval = 20.9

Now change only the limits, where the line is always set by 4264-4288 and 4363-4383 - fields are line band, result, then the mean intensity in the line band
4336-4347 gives 0.7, 18.7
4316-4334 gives -1.4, 21.3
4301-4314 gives 3.8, 13.6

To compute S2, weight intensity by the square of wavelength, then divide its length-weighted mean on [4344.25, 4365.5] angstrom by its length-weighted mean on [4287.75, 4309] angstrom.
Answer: 1.4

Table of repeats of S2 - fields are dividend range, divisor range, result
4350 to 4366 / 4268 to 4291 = 1.19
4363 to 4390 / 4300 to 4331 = 1.17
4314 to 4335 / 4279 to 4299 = 1.19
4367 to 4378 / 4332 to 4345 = 1.10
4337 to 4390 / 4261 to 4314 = 1.22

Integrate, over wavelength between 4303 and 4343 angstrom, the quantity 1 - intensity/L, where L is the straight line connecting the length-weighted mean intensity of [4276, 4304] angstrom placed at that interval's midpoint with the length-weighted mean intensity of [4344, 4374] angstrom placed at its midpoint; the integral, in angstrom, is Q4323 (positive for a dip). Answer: 1.6 angstrom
